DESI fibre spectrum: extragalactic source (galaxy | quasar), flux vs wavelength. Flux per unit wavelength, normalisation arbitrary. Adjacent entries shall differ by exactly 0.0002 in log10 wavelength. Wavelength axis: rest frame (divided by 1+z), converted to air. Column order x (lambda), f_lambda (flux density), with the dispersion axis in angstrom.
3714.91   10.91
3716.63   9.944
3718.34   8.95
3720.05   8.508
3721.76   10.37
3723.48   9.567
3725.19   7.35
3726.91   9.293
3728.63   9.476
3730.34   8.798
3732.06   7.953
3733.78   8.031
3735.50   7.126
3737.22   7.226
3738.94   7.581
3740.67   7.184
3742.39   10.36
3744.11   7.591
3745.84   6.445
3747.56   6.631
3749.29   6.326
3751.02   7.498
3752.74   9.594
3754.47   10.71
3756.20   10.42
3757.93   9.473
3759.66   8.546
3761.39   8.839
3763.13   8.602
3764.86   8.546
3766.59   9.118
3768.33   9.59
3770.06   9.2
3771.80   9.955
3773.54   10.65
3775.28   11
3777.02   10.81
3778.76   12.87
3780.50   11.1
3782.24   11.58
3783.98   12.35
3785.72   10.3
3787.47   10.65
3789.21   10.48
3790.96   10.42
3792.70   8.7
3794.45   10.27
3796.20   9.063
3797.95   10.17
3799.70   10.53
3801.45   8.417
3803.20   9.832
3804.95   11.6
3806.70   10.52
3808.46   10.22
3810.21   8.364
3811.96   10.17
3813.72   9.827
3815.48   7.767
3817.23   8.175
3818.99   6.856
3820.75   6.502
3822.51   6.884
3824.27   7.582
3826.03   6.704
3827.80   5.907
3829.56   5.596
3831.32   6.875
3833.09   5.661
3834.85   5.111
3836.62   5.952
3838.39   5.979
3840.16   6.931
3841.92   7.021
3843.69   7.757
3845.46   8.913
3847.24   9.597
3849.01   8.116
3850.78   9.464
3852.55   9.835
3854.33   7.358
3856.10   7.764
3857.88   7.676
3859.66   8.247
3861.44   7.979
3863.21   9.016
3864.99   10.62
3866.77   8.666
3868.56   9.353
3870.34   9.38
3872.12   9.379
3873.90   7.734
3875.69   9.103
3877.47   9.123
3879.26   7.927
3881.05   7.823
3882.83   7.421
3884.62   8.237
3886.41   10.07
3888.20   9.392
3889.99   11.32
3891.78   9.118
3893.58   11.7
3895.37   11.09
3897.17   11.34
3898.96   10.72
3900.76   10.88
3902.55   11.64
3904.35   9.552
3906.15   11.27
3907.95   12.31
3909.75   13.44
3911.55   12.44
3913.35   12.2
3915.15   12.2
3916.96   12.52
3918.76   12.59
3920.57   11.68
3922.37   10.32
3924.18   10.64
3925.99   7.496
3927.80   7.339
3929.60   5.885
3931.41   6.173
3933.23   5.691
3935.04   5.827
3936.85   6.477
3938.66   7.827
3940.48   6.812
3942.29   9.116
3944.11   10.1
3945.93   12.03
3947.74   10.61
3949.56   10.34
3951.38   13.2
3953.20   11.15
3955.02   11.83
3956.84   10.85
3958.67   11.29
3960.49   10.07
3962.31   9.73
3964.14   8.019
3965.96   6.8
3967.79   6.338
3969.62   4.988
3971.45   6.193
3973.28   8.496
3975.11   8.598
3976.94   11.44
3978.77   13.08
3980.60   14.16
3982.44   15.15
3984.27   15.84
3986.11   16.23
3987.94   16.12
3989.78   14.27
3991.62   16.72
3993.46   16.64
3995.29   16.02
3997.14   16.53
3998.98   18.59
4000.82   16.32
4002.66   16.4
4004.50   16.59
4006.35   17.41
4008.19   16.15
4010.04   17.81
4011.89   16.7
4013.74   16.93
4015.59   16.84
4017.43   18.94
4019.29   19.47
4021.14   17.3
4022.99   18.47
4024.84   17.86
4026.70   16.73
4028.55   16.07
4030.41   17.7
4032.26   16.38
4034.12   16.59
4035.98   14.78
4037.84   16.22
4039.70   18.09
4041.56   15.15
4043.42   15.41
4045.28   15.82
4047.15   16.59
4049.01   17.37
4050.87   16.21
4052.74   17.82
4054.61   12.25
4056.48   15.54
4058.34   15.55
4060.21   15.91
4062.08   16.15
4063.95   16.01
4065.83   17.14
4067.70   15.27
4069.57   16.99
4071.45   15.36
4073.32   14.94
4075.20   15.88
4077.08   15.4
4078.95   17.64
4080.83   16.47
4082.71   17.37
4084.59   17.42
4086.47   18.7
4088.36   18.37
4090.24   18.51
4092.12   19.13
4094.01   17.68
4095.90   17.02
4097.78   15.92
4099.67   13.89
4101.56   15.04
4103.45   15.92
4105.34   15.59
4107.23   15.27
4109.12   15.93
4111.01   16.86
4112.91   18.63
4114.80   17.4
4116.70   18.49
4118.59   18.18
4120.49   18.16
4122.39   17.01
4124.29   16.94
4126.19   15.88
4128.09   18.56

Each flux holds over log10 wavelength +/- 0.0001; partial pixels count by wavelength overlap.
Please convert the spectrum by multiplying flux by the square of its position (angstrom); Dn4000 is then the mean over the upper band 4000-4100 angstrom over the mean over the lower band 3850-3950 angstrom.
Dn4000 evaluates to 1.89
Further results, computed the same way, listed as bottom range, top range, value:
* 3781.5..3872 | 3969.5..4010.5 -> 1.84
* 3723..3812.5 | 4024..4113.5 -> 2.04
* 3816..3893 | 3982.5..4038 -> 2.26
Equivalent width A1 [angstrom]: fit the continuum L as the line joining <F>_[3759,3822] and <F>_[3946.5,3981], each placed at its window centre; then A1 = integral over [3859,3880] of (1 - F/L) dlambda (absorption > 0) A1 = 1.91 angstrom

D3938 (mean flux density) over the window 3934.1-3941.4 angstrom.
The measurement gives 6.74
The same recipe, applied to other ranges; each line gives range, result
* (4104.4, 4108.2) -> 15.4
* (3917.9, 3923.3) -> 11.5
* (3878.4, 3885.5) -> 7.85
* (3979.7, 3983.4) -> 14.7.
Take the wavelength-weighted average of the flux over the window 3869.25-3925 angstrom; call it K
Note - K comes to 10.5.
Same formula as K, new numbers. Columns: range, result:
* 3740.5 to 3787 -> 9.5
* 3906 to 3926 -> 11.8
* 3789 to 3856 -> 8.26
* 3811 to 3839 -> 6.98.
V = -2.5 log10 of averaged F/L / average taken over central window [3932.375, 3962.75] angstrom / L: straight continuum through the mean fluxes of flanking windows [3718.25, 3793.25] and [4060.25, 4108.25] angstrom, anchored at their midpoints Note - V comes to 0.372 mag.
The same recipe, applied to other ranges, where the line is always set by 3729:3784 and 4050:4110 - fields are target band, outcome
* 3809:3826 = 0.29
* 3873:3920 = 0.17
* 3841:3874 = 0.29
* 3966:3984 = 0.38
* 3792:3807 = 0.02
